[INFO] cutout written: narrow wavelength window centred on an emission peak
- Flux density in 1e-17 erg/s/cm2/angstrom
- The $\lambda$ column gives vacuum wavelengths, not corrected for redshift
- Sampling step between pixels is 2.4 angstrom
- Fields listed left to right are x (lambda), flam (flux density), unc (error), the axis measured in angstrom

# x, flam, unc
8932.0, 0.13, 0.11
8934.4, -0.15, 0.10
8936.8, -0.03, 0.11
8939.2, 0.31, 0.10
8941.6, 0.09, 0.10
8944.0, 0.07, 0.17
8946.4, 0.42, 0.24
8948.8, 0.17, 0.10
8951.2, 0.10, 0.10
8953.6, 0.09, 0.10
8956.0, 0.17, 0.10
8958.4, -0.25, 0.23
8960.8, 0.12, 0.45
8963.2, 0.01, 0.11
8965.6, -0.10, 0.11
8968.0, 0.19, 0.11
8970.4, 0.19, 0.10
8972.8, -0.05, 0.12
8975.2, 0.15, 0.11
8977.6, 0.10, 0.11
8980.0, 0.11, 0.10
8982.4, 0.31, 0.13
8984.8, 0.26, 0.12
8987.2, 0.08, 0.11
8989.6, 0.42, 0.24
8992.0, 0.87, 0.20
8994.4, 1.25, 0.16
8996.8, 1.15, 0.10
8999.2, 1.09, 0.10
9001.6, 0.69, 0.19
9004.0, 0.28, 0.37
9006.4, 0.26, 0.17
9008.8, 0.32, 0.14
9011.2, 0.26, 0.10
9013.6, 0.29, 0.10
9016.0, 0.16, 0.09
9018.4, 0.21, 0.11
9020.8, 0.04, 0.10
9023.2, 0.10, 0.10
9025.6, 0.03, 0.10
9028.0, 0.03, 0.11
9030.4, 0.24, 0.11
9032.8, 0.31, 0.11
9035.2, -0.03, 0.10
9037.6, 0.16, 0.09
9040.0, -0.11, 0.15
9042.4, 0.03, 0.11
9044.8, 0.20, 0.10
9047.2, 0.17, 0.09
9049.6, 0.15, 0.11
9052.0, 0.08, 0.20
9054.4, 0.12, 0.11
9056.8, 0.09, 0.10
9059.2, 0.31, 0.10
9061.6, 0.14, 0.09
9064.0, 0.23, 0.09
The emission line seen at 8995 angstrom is [O II] 3727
